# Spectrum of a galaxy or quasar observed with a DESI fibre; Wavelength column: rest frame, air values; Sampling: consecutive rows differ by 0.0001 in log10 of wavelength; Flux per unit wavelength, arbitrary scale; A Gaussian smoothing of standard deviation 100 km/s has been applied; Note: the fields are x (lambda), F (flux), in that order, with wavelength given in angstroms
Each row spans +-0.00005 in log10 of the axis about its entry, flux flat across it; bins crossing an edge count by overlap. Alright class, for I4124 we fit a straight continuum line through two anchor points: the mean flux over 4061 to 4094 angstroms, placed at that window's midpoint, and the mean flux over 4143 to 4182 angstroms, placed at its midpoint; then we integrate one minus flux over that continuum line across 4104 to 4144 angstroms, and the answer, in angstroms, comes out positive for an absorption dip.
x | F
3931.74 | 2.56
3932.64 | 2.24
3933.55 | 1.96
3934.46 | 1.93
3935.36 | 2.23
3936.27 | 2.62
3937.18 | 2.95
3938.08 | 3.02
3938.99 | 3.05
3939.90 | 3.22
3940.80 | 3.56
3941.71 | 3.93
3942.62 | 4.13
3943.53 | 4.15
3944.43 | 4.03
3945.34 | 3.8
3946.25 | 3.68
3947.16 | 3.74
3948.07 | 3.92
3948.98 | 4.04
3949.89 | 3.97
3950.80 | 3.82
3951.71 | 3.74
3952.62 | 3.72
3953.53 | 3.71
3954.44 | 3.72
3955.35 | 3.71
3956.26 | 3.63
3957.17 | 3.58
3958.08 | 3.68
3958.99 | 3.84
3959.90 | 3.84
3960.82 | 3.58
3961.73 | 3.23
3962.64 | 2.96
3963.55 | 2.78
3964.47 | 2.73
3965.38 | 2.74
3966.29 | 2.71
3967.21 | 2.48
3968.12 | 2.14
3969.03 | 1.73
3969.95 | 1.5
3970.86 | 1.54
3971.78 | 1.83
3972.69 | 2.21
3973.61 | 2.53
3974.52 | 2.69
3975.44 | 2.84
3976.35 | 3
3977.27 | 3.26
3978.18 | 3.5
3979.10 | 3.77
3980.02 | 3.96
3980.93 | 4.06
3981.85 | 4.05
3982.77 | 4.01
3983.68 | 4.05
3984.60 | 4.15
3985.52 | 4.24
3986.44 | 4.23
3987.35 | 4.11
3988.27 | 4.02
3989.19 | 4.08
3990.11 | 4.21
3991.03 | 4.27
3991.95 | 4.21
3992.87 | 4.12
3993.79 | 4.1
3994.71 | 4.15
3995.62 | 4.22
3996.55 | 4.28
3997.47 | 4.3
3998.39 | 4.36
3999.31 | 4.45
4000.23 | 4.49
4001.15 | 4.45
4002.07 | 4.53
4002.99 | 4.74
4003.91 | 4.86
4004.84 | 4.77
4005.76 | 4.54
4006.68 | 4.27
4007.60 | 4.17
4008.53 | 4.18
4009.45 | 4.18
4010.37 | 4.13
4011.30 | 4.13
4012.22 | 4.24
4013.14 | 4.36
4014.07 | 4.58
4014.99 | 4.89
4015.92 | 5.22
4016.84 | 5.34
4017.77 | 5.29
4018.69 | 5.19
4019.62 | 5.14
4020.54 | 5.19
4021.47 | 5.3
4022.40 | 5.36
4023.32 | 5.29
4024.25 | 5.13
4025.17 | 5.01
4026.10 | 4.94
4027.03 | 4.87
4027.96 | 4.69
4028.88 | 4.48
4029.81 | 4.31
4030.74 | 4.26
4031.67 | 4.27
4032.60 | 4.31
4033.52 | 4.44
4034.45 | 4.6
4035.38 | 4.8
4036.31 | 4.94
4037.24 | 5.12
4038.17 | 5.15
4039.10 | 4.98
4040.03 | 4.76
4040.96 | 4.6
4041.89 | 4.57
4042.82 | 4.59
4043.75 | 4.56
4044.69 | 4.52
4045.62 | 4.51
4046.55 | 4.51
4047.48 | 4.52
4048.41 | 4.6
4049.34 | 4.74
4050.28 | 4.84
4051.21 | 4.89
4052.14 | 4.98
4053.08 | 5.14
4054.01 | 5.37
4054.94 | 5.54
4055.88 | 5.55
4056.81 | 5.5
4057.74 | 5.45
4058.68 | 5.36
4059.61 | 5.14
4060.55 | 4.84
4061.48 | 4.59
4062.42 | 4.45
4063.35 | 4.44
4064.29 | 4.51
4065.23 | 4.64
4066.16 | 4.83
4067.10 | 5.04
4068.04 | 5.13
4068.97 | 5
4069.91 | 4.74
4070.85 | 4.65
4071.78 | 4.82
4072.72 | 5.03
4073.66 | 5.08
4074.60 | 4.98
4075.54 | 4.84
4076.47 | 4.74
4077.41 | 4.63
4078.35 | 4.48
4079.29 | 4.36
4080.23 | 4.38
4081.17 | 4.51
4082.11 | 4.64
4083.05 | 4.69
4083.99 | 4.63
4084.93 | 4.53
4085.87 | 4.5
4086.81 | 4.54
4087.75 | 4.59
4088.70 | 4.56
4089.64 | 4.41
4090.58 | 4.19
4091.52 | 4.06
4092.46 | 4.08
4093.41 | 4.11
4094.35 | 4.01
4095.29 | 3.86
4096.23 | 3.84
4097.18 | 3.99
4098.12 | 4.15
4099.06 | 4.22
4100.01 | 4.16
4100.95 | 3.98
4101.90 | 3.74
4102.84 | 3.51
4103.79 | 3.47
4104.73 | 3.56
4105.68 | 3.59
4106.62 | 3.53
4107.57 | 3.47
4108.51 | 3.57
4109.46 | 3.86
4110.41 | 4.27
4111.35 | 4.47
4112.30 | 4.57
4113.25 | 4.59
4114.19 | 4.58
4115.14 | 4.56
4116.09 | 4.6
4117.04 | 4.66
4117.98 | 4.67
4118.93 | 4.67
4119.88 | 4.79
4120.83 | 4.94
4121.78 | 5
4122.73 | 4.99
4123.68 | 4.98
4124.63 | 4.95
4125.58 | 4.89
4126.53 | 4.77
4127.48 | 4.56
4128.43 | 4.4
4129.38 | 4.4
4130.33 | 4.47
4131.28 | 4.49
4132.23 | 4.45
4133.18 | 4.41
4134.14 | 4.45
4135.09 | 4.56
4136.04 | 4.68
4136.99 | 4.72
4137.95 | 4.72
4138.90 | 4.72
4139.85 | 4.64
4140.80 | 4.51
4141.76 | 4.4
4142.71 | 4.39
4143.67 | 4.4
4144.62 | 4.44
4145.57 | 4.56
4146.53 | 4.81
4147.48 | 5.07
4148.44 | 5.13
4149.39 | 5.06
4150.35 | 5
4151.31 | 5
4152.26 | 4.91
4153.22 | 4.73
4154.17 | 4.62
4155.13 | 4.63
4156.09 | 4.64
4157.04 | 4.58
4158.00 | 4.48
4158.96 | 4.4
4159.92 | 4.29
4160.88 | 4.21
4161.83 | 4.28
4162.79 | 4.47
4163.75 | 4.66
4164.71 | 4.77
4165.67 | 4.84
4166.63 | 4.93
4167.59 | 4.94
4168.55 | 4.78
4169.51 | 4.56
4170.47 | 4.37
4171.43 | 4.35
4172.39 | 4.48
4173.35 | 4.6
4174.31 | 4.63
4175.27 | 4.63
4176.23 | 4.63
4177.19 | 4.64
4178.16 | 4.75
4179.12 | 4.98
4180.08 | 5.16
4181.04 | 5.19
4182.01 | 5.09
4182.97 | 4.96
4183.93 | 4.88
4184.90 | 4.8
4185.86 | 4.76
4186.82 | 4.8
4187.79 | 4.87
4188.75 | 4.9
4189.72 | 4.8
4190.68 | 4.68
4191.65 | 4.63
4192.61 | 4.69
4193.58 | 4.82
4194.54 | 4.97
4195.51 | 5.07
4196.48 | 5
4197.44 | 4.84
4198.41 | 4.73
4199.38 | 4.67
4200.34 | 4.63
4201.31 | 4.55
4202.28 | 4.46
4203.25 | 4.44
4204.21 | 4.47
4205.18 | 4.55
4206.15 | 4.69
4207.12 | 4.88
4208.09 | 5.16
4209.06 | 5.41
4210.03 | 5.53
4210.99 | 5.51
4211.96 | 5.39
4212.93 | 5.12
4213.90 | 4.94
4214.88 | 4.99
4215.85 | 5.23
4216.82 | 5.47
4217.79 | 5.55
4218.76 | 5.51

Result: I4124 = 1.6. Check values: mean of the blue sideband 4.61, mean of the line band 4.47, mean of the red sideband 4.69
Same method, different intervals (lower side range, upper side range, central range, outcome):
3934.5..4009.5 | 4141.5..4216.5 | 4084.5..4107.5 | 1.45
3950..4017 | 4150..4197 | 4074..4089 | -1.22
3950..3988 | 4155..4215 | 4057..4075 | -4.32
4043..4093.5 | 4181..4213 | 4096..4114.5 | 3.21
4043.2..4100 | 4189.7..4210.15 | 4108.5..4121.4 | 0.50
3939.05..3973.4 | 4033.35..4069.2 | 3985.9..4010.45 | -2.11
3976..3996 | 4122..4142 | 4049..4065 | -2.64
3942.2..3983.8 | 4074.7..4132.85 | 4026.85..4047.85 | -4.13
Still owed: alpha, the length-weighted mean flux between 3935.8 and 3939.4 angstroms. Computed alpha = 2.9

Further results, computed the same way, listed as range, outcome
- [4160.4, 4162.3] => 4.26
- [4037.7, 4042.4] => 4.81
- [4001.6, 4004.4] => 4.7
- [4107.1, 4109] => 3.53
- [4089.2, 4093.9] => 4.17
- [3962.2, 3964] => 2.87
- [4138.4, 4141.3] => 4.63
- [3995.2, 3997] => 4.23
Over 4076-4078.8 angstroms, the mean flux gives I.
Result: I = 4.63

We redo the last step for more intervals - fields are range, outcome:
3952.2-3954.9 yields 3.72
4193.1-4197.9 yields 4.94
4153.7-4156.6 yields 4.63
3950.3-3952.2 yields 3.78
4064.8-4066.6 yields 4.75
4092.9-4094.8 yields 4.05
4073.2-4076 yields 4.96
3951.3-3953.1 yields 3.73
